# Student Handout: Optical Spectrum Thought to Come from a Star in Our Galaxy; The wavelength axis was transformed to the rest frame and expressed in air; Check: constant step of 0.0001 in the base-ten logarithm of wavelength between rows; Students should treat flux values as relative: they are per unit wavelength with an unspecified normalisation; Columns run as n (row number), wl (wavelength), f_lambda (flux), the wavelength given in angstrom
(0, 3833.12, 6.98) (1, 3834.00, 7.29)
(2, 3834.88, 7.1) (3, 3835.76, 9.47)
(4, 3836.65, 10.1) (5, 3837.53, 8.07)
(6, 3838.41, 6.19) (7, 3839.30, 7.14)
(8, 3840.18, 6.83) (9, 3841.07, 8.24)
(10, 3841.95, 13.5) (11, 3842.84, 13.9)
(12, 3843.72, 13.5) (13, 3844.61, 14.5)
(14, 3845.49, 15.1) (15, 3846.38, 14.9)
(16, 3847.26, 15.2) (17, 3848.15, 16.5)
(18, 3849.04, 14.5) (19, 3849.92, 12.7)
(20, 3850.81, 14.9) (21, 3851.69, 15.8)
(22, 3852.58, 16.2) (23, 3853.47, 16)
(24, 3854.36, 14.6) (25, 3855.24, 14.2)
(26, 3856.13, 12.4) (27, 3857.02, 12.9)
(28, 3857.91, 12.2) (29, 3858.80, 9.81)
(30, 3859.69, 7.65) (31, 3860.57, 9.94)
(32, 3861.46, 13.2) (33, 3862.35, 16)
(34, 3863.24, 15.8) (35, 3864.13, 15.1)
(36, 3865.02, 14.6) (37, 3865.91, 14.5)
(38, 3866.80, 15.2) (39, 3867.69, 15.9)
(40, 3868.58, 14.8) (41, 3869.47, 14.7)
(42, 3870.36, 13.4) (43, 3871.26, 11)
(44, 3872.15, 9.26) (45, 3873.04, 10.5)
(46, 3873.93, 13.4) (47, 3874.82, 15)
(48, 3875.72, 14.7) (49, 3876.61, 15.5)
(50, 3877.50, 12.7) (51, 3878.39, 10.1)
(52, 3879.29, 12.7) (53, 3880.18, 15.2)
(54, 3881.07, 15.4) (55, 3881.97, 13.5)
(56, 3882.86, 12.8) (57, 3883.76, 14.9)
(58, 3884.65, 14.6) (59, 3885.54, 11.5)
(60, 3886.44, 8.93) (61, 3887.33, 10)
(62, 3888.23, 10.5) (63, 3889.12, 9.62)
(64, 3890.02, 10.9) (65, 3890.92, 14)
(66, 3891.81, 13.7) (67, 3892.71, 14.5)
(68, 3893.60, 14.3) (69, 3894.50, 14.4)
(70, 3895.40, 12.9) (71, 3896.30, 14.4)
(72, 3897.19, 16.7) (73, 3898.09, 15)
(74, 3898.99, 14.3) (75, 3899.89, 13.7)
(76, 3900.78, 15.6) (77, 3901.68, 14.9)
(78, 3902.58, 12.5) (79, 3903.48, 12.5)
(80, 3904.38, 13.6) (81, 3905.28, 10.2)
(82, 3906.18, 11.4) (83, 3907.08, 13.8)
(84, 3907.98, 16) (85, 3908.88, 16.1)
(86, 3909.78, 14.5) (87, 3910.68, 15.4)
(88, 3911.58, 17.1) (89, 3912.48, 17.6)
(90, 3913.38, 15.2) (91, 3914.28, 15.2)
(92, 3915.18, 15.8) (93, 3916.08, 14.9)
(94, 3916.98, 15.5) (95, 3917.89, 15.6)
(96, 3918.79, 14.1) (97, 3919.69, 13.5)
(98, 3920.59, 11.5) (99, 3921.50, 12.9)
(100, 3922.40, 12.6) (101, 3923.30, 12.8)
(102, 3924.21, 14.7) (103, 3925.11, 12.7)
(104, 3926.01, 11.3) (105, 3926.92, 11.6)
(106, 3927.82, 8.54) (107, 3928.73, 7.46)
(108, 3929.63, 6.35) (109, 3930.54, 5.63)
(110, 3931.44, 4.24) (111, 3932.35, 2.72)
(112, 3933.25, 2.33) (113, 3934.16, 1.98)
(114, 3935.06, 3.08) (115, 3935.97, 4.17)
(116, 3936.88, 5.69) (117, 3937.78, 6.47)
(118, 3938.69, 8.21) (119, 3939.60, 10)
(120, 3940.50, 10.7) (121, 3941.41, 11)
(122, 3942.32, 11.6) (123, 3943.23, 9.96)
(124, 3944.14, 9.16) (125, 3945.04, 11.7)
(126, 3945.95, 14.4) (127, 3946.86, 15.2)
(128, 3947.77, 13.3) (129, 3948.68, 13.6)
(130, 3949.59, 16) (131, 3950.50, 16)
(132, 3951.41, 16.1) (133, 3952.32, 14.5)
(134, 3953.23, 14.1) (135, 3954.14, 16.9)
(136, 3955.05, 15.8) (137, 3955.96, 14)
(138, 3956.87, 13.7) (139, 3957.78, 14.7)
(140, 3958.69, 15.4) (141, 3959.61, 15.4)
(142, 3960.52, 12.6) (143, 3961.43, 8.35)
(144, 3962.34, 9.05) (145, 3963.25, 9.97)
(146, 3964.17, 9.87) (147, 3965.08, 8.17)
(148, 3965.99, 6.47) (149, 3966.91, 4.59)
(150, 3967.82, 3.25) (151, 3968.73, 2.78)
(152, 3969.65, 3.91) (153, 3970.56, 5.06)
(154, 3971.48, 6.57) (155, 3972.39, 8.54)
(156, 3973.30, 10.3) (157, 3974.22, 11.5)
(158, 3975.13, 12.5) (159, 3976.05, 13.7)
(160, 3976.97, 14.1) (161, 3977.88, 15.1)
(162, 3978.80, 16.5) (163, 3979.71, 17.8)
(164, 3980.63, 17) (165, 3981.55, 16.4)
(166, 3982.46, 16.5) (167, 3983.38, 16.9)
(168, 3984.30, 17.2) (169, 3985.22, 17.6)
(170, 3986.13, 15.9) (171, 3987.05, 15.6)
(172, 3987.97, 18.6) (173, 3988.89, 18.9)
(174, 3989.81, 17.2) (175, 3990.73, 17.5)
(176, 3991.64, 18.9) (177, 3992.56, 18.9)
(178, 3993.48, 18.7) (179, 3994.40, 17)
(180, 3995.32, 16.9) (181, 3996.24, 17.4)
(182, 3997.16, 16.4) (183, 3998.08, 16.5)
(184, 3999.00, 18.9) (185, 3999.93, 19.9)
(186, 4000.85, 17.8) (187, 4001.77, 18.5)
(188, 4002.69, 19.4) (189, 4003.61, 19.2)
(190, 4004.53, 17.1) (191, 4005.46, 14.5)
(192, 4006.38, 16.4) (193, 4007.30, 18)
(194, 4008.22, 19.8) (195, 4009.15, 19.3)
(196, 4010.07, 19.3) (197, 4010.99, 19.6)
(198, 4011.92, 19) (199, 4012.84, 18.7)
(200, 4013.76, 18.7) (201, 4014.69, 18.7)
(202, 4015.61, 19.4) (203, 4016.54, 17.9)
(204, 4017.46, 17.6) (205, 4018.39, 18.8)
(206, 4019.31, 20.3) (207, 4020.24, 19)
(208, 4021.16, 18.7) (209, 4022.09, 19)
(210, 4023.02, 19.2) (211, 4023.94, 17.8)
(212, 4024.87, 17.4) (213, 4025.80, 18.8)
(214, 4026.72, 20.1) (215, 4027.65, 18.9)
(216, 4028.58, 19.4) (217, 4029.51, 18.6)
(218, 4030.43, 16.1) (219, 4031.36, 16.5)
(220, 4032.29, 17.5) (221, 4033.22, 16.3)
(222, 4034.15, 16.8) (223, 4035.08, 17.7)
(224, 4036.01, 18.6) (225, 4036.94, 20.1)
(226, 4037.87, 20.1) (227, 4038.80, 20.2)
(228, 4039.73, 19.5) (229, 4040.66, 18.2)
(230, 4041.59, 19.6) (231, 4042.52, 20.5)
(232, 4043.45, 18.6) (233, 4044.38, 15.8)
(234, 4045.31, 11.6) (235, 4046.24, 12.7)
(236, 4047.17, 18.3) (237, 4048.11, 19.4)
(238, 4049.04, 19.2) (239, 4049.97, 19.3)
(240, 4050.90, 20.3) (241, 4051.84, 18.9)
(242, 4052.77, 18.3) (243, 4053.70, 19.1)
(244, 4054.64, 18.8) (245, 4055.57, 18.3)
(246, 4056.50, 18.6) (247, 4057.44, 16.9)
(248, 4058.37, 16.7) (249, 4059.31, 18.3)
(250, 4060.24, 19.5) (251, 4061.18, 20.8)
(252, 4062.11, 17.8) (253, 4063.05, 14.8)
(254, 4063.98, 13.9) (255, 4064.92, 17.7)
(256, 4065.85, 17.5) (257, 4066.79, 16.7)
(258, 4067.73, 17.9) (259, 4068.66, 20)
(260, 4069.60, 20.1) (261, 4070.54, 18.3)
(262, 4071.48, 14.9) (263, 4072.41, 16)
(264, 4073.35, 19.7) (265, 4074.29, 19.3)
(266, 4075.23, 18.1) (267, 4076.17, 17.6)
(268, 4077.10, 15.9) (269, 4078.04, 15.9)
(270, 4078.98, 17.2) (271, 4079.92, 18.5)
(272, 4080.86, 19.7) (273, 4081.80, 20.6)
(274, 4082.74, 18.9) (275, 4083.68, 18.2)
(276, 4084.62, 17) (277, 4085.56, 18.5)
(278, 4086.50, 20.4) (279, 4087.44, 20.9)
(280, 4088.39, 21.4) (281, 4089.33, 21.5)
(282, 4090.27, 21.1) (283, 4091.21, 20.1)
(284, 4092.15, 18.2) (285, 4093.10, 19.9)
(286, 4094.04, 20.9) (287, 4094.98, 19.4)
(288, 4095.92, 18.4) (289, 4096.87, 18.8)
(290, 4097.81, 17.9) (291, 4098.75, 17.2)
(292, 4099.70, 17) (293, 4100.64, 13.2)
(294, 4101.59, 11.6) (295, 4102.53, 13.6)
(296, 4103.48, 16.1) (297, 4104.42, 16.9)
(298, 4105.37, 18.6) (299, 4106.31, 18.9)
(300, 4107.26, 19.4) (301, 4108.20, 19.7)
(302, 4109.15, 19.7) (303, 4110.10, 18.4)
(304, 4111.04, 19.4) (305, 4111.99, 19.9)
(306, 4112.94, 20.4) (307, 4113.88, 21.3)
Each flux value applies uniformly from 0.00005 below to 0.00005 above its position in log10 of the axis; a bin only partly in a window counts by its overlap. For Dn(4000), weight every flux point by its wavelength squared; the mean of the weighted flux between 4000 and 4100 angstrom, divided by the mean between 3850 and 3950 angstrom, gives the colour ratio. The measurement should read 1.59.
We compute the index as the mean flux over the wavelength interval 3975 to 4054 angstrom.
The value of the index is 17.9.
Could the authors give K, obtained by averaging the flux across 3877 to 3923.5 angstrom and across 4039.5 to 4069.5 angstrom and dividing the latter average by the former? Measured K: 1.31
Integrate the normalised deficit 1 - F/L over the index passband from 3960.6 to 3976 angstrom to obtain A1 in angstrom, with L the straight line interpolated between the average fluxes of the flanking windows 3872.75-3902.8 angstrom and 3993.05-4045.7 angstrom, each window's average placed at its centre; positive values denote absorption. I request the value 8.0 angstrom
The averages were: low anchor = 13.4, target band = 7.84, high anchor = 18.3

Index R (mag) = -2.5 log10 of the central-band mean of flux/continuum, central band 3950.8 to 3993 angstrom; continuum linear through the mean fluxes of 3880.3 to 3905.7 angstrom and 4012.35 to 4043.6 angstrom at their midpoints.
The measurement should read 0.24 mag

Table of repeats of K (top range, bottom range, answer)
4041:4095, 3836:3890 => 1.43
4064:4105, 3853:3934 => 1.40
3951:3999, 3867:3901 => 1.03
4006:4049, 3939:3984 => 1.52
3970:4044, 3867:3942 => 1.43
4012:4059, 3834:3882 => 1.43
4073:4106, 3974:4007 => 1.07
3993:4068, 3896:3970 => 1.56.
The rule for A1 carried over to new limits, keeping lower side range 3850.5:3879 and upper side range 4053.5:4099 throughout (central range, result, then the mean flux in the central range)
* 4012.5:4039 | -1.9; 18.5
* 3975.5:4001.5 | -1.2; 17.1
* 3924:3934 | 4.9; 7.62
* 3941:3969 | 6.6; 11.9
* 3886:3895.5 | 1.3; 12.1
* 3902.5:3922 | 0.3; 14.3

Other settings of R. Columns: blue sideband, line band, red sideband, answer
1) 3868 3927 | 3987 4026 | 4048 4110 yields -0.120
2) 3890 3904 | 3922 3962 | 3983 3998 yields 0.409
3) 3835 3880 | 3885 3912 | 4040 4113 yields 0.035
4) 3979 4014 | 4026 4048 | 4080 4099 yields 0.036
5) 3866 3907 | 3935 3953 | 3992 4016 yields 0.365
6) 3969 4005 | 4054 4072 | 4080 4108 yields -0.009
